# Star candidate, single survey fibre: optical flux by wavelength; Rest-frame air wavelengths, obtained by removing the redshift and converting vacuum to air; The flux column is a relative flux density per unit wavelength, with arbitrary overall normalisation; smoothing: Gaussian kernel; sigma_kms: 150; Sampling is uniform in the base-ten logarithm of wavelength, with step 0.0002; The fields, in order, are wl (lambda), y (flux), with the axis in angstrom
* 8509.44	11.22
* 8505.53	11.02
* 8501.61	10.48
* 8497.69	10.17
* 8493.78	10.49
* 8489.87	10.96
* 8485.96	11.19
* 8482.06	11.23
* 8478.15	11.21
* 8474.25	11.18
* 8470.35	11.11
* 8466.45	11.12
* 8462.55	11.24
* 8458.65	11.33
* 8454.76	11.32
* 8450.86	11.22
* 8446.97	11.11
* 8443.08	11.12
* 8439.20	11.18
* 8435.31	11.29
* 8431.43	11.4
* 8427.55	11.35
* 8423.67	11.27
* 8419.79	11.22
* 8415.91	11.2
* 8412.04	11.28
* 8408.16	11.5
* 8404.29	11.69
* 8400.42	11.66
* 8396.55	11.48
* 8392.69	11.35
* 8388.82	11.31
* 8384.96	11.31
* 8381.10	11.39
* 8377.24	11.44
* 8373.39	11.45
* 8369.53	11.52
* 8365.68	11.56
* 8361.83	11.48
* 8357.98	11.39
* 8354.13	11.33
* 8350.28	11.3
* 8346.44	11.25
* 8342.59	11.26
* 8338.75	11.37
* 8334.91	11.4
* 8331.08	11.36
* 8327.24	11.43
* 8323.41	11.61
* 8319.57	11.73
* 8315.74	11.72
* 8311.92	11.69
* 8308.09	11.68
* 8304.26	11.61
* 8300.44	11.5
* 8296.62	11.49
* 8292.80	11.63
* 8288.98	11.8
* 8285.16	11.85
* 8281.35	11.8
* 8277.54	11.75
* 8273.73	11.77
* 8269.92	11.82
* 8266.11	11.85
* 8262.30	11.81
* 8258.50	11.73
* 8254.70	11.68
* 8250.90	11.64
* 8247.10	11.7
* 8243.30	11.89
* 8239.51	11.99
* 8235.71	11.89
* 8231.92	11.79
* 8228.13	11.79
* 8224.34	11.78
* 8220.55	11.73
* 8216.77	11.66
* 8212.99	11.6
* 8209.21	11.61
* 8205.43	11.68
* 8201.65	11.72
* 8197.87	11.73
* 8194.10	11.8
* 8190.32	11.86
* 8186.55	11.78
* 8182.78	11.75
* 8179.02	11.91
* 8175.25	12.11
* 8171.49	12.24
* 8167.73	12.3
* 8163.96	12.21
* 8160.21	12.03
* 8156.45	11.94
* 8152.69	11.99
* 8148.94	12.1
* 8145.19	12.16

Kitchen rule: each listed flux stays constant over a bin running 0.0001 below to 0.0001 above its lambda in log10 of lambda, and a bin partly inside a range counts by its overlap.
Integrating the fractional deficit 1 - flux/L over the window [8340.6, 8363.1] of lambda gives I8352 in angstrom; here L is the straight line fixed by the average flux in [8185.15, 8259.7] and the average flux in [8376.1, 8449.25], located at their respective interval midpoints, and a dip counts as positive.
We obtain 0.3 angstrom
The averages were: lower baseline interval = 11.8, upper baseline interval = 11.3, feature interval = 11.3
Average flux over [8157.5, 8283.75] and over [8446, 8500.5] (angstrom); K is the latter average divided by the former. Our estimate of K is 0.9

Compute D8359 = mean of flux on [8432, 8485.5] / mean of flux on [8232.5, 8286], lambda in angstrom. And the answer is 1.0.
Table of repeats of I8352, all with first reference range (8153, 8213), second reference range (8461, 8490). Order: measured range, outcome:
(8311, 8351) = 0.2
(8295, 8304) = 0.1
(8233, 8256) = -0.1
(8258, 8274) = -0.2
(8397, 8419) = -0.2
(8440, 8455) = 0.1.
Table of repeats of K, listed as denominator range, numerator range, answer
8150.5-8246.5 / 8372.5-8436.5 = 0.96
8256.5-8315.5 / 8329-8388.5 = 0.97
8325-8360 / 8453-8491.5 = 0.99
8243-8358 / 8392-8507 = 0.96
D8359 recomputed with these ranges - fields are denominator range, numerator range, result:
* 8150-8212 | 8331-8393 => 0.96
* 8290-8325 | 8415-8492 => 0.96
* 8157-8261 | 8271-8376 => 0.98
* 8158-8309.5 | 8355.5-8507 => 0.95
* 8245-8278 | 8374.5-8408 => 0.98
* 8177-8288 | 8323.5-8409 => 0.97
